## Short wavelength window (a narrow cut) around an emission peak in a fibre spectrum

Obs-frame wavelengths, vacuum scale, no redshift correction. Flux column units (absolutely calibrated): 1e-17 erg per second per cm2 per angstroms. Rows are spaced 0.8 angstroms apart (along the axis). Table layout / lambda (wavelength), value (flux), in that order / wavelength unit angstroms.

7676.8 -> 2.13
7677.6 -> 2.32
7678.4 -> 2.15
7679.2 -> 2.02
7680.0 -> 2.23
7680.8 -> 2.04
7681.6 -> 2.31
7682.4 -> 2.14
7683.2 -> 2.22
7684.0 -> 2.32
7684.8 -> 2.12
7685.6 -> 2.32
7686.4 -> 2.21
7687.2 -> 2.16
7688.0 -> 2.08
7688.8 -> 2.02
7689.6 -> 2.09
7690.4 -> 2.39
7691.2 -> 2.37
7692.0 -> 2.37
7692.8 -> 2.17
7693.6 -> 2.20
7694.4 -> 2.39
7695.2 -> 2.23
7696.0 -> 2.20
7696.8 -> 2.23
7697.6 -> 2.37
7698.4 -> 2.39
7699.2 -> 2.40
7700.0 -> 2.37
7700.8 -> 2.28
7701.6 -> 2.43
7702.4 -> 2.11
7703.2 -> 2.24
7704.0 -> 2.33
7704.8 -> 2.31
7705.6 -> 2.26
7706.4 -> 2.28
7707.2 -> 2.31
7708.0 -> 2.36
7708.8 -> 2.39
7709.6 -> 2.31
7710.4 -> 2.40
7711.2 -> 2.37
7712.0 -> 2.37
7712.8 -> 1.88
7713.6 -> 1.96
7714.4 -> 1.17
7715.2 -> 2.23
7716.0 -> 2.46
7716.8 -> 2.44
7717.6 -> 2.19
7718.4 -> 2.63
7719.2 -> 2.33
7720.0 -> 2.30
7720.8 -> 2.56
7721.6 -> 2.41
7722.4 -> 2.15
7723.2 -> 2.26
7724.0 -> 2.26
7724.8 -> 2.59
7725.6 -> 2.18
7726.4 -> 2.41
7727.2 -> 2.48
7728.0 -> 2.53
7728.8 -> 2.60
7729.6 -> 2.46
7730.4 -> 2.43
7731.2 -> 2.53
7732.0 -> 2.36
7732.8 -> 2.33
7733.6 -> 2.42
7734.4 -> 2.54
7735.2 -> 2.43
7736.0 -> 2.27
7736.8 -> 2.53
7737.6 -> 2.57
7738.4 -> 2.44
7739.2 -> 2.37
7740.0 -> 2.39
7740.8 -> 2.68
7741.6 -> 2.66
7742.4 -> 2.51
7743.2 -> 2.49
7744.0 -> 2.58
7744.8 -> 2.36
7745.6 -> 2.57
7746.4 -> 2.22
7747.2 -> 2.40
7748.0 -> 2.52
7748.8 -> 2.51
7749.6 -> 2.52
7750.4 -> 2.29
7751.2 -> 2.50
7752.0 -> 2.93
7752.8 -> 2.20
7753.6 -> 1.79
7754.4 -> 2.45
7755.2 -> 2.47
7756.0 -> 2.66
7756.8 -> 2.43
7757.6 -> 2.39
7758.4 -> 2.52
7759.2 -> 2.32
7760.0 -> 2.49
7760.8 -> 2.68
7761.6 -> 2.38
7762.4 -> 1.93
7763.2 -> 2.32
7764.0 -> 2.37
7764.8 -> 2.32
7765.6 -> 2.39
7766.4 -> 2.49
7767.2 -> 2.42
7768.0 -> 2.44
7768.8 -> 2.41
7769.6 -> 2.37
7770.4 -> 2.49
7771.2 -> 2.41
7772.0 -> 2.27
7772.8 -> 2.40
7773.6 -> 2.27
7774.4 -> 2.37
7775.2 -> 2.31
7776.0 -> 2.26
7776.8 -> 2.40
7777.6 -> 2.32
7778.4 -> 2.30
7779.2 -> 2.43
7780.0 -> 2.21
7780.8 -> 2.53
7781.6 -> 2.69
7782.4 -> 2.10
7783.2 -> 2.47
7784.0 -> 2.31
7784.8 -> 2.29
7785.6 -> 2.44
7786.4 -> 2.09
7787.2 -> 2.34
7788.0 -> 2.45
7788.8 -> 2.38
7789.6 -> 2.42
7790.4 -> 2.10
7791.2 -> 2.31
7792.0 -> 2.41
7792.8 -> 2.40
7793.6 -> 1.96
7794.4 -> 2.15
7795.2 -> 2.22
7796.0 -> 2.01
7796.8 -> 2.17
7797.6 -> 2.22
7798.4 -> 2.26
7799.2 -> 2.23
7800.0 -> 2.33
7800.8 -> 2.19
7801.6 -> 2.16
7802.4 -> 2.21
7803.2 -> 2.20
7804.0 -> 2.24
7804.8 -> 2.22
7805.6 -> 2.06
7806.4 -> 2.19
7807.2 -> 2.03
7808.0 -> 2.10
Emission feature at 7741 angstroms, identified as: Mg II 2798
